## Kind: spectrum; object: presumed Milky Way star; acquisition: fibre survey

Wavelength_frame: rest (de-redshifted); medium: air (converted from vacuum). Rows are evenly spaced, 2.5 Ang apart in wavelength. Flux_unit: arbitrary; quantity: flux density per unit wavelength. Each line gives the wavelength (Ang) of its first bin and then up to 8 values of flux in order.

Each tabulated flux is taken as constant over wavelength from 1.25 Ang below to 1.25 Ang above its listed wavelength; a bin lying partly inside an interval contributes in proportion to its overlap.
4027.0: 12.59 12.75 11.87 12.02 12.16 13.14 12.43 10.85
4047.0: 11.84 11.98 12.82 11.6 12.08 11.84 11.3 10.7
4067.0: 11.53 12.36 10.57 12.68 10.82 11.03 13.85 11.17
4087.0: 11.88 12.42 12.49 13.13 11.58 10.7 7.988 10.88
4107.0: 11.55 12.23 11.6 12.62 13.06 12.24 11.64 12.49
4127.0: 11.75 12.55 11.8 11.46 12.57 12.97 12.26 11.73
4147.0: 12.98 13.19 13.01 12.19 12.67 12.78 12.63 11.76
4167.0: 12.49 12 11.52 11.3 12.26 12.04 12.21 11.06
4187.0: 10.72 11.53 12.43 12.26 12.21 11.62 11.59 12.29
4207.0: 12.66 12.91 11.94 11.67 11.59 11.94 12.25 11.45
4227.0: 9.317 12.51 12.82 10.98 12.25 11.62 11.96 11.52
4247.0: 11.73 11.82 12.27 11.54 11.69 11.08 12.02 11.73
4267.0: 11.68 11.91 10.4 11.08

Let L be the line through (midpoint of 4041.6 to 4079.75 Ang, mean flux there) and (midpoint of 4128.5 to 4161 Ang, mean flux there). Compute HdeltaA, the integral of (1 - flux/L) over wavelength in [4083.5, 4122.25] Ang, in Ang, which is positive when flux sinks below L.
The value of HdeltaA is 1.16 Ang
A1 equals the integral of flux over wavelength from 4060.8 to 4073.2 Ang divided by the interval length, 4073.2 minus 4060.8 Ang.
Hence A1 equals 11.3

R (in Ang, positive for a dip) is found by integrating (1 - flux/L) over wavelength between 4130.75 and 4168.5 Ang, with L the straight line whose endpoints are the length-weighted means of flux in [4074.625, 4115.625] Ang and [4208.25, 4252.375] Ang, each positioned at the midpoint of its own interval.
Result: -2.3 Ang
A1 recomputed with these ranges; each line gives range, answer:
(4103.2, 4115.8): 11.8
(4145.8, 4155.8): 12.8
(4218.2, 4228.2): 11.3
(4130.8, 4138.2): 11.9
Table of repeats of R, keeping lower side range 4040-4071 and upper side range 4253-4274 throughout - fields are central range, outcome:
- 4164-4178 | -0.3 Ang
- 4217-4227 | 0.0 Ang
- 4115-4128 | -0.6 Ang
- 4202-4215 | -0.8 Ang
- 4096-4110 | 1.2 Ang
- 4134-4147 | -0.7 Ang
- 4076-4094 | -0.4 Ang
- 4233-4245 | -0.2 Ang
